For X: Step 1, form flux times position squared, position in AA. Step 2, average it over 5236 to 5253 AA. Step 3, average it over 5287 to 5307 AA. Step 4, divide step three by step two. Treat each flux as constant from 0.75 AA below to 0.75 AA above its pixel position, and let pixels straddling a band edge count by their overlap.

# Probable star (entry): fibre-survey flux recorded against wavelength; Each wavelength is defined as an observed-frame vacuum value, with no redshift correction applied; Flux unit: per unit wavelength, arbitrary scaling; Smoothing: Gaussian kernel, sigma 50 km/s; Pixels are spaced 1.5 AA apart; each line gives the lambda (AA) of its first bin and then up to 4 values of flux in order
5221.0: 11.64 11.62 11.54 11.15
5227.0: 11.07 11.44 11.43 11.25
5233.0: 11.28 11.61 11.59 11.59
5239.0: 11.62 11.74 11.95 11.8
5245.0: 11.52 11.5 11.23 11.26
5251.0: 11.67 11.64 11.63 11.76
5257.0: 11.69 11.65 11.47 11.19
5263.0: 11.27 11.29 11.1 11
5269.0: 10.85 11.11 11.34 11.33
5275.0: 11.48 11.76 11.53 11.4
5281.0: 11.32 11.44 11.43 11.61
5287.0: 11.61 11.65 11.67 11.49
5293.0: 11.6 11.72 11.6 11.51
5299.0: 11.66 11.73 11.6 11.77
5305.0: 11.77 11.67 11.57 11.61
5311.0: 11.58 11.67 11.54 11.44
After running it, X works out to 1.0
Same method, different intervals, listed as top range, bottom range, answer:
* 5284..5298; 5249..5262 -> 1.02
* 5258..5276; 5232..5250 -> 0.98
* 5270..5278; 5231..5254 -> 1.00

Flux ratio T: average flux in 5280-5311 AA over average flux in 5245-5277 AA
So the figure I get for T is 1.02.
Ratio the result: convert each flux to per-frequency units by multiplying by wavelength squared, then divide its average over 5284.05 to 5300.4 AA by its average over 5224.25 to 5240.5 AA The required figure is 1.0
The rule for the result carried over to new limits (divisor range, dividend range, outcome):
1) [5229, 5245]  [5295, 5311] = 1.03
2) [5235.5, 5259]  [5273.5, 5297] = 1.01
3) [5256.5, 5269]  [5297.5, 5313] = 1.05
